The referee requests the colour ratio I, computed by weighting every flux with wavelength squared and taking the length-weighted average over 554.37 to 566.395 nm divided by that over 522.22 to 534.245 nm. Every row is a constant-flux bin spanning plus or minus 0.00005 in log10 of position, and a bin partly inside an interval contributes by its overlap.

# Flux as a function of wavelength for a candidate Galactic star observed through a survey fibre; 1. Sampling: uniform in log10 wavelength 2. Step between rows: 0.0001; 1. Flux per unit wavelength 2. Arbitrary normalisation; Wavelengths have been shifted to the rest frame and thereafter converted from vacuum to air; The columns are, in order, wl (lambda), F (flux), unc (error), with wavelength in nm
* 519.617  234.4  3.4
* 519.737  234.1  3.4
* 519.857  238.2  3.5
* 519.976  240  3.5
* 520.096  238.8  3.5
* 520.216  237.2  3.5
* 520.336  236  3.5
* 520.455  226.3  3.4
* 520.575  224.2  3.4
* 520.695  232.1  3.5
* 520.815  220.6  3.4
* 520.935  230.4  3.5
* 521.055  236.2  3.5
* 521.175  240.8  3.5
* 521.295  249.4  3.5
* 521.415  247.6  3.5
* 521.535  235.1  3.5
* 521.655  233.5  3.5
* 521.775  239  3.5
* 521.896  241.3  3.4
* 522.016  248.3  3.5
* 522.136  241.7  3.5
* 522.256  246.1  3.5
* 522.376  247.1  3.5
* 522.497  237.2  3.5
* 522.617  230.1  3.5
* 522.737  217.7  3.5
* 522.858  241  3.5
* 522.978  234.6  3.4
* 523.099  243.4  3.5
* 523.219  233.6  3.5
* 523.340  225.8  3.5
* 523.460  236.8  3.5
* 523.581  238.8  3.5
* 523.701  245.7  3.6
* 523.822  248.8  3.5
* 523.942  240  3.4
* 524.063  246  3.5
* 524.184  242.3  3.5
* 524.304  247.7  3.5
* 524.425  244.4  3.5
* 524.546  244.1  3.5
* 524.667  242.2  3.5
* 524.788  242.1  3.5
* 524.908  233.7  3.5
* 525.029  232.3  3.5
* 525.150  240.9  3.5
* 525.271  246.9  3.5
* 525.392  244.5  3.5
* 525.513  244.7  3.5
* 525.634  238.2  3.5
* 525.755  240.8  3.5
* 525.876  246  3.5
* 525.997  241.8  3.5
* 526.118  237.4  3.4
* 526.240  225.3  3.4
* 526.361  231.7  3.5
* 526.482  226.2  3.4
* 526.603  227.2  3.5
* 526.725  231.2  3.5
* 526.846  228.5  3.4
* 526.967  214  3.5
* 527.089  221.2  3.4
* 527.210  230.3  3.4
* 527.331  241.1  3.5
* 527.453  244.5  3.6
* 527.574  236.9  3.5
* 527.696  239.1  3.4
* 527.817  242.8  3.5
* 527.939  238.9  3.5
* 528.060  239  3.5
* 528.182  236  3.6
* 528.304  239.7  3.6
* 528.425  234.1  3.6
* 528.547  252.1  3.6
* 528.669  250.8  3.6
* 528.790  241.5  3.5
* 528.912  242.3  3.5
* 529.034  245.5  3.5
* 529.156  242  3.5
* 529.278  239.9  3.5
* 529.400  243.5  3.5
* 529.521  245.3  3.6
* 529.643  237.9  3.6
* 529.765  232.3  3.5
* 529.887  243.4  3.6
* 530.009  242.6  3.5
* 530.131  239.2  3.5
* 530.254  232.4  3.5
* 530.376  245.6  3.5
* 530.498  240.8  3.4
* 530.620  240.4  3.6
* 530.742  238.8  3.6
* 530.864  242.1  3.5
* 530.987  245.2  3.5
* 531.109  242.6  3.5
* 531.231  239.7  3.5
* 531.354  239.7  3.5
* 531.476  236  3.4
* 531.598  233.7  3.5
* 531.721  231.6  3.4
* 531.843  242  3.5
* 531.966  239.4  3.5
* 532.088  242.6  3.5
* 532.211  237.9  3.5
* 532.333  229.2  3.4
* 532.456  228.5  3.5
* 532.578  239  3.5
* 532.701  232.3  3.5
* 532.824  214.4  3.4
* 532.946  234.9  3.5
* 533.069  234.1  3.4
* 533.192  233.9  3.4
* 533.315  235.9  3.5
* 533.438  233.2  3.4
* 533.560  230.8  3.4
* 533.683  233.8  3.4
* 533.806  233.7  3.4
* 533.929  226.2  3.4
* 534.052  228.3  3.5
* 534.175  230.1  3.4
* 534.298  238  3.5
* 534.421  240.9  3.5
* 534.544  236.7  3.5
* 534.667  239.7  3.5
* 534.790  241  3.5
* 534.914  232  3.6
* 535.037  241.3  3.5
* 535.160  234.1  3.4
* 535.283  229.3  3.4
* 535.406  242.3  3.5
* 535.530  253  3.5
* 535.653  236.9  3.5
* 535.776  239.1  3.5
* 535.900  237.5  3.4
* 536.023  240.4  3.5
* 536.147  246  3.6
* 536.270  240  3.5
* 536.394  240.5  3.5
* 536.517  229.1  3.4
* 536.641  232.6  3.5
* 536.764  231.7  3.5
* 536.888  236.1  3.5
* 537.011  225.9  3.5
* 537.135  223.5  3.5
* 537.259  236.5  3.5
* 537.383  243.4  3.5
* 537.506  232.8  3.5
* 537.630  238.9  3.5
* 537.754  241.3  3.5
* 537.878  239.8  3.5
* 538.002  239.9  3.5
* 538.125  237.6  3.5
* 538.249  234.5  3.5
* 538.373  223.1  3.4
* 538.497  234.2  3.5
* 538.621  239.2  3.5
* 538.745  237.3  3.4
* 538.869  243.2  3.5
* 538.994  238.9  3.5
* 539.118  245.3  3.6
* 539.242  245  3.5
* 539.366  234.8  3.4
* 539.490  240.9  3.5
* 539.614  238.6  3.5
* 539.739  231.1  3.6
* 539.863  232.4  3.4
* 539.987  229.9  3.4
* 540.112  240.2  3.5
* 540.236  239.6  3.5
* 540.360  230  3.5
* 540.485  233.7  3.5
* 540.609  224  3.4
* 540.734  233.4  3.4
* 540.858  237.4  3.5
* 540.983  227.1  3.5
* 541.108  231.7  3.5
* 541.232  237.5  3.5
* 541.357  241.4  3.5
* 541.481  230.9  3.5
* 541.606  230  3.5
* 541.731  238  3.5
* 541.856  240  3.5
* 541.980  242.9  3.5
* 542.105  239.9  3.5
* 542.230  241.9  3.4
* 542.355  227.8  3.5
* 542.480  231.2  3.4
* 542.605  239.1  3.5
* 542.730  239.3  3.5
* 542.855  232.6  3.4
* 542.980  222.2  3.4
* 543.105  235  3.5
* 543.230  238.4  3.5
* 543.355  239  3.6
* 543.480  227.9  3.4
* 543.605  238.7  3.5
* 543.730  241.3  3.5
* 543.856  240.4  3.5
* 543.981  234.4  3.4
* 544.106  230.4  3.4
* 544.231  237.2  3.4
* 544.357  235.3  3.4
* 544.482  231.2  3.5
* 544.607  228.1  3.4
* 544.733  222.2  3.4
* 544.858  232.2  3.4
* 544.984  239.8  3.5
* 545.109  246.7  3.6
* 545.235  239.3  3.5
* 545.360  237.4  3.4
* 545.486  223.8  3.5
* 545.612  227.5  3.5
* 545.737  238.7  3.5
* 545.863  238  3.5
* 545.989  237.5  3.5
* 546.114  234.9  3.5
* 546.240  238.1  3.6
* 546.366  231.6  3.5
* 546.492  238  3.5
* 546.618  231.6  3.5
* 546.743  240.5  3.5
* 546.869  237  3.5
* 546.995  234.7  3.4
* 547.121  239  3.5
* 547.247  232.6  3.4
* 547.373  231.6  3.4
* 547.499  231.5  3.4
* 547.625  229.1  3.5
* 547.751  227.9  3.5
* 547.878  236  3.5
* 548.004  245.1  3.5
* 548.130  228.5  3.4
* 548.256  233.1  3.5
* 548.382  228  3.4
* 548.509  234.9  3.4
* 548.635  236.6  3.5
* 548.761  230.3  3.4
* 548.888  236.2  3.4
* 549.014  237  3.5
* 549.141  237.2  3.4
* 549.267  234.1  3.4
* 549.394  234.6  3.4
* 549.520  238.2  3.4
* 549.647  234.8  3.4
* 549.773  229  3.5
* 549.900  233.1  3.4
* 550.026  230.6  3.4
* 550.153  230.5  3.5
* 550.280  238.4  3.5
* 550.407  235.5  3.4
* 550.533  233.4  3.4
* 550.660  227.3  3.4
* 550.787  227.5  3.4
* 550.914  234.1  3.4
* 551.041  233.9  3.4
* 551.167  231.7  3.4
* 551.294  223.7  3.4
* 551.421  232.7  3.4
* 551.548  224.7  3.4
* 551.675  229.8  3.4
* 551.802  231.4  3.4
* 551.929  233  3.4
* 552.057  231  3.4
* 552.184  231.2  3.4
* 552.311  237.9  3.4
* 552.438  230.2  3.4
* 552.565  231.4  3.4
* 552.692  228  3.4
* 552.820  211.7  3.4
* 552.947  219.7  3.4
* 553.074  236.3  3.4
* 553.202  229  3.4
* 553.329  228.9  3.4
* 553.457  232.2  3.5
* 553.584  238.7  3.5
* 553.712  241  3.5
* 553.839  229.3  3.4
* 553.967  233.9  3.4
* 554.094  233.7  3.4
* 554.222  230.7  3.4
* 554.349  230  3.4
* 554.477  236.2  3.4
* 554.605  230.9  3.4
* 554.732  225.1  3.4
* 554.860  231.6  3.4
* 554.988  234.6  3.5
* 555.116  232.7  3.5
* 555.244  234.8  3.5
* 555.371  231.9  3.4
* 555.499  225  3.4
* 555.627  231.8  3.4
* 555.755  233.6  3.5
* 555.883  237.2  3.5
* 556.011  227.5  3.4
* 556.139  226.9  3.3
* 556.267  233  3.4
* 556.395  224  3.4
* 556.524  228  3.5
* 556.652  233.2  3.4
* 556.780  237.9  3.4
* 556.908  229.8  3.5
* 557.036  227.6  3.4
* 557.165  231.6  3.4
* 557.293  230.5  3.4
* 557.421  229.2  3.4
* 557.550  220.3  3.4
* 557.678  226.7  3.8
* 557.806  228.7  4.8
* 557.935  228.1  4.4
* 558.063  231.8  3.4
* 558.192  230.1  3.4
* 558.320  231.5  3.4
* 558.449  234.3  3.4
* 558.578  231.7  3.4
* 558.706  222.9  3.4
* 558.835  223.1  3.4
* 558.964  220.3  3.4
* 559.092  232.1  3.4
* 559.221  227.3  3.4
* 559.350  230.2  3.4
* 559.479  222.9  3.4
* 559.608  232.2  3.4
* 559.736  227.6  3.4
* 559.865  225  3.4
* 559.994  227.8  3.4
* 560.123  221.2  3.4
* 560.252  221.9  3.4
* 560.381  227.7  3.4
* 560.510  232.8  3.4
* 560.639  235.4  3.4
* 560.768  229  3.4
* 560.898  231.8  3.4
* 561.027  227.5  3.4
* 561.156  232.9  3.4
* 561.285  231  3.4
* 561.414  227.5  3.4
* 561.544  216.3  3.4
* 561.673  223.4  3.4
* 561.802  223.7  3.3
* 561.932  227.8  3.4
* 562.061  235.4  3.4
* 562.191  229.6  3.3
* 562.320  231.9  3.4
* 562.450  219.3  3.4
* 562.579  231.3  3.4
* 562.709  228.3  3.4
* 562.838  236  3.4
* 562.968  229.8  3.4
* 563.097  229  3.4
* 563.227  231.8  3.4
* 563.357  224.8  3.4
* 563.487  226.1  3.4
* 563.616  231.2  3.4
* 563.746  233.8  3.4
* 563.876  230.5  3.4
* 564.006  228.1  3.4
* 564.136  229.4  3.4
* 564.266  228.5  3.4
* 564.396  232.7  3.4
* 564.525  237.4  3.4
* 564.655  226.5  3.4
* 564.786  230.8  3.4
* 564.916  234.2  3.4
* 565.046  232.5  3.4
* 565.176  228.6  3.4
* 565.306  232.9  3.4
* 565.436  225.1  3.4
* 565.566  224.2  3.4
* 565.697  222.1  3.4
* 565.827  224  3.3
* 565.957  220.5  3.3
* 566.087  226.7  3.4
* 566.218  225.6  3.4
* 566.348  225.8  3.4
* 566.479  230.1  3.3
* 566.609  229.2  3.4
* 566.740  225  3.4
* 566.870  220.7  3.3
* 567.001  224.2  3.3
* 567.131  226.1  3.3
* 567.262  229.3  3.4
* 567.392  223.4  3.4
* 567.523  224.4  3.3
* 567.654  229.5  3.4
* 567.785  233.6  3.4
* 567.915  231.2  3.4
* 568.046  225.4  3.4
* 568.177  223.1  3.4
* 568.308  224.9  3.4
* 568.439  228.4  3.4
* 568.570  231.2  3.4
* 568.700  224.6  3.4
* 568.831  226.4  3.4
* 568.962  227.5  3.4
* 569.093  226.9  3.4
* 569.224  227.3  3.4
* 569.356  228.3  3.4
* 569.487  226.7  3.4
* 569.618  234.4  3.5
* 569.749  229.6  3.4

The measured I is 1.08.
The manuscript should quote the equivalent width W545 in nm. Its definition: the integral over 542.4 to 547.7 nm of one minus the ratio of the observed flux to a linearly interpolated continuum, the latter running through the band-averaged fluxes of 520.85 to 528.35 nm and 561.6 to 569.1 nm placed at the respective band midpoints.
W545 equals -0.04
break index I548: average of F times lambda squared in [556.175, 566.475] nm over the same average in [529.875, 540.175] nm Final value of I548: 1.06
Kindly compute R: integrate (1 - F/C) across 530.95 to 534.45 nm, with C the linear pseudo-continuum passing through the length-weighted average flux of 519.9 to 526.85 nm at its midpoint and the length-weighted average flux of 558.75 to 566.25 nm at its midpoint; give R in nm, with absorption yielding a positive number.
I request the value 0.01 nm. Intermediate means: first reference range 238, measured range 235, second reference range 228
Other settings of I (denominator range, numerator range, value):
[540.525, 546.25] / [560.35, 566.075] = 1.05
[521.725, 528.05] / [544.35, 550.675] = 1.07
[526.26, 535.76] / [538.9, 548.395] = 1.04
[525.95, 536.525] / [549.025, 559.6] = 1.06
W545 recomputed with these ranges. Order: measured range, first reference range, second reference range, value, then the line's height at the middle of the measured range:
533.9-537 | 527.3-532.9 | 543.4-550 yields 0.01 nm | 238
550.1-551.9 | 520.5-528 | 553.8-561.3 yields 0.00 nm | 231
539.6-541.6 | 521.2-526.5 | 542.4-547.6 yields 0.02 nm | 236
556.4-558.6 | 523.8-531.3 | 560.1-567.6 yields 0.00 nm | 230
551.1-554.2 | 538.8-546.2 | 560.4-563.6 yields 0.02 nm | 232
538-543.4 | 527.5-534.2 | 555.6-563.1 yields -0.02 nm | 235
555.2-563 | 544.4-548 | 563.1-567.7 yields 0.04 nm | 230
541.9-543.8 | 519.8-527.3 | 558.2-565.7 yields -0.02 nm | 233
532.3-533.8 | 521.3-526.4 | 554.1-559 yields 0.03 nm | 237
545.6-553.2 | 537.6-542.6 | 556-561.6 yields -0.01 nm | 232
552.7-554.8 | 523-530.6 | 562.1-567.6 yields 0.01 nm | 231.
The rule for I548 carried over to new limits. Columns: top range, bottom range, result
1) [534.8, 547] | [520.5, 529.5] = 1.05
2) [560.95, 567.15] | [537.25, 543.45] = 1.05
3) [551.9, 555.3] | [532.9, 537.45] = 1.05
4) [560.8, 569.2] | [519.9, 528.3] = 1.12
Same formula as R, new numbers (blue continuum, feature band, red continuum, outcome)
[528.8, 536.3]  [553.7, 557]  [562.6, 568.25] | -0.01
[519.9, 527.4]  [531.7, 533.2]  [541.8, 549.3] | 0.01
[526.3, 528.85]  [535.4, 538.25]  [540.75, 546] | -0.03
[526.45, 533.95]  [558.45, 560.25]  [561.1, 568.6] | 0.02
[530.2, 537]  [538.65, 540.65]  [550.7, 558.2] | -0.02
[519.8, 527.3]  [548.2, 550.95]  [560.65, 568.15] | -0.02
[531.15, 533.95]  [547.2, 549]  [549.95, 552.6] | -0.01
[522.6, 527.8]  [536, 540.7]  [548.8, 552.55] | -0.03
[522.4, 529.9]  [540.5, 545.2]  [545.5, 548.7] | 0.01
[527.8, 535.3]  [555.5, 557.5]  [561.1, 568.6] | 0.00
